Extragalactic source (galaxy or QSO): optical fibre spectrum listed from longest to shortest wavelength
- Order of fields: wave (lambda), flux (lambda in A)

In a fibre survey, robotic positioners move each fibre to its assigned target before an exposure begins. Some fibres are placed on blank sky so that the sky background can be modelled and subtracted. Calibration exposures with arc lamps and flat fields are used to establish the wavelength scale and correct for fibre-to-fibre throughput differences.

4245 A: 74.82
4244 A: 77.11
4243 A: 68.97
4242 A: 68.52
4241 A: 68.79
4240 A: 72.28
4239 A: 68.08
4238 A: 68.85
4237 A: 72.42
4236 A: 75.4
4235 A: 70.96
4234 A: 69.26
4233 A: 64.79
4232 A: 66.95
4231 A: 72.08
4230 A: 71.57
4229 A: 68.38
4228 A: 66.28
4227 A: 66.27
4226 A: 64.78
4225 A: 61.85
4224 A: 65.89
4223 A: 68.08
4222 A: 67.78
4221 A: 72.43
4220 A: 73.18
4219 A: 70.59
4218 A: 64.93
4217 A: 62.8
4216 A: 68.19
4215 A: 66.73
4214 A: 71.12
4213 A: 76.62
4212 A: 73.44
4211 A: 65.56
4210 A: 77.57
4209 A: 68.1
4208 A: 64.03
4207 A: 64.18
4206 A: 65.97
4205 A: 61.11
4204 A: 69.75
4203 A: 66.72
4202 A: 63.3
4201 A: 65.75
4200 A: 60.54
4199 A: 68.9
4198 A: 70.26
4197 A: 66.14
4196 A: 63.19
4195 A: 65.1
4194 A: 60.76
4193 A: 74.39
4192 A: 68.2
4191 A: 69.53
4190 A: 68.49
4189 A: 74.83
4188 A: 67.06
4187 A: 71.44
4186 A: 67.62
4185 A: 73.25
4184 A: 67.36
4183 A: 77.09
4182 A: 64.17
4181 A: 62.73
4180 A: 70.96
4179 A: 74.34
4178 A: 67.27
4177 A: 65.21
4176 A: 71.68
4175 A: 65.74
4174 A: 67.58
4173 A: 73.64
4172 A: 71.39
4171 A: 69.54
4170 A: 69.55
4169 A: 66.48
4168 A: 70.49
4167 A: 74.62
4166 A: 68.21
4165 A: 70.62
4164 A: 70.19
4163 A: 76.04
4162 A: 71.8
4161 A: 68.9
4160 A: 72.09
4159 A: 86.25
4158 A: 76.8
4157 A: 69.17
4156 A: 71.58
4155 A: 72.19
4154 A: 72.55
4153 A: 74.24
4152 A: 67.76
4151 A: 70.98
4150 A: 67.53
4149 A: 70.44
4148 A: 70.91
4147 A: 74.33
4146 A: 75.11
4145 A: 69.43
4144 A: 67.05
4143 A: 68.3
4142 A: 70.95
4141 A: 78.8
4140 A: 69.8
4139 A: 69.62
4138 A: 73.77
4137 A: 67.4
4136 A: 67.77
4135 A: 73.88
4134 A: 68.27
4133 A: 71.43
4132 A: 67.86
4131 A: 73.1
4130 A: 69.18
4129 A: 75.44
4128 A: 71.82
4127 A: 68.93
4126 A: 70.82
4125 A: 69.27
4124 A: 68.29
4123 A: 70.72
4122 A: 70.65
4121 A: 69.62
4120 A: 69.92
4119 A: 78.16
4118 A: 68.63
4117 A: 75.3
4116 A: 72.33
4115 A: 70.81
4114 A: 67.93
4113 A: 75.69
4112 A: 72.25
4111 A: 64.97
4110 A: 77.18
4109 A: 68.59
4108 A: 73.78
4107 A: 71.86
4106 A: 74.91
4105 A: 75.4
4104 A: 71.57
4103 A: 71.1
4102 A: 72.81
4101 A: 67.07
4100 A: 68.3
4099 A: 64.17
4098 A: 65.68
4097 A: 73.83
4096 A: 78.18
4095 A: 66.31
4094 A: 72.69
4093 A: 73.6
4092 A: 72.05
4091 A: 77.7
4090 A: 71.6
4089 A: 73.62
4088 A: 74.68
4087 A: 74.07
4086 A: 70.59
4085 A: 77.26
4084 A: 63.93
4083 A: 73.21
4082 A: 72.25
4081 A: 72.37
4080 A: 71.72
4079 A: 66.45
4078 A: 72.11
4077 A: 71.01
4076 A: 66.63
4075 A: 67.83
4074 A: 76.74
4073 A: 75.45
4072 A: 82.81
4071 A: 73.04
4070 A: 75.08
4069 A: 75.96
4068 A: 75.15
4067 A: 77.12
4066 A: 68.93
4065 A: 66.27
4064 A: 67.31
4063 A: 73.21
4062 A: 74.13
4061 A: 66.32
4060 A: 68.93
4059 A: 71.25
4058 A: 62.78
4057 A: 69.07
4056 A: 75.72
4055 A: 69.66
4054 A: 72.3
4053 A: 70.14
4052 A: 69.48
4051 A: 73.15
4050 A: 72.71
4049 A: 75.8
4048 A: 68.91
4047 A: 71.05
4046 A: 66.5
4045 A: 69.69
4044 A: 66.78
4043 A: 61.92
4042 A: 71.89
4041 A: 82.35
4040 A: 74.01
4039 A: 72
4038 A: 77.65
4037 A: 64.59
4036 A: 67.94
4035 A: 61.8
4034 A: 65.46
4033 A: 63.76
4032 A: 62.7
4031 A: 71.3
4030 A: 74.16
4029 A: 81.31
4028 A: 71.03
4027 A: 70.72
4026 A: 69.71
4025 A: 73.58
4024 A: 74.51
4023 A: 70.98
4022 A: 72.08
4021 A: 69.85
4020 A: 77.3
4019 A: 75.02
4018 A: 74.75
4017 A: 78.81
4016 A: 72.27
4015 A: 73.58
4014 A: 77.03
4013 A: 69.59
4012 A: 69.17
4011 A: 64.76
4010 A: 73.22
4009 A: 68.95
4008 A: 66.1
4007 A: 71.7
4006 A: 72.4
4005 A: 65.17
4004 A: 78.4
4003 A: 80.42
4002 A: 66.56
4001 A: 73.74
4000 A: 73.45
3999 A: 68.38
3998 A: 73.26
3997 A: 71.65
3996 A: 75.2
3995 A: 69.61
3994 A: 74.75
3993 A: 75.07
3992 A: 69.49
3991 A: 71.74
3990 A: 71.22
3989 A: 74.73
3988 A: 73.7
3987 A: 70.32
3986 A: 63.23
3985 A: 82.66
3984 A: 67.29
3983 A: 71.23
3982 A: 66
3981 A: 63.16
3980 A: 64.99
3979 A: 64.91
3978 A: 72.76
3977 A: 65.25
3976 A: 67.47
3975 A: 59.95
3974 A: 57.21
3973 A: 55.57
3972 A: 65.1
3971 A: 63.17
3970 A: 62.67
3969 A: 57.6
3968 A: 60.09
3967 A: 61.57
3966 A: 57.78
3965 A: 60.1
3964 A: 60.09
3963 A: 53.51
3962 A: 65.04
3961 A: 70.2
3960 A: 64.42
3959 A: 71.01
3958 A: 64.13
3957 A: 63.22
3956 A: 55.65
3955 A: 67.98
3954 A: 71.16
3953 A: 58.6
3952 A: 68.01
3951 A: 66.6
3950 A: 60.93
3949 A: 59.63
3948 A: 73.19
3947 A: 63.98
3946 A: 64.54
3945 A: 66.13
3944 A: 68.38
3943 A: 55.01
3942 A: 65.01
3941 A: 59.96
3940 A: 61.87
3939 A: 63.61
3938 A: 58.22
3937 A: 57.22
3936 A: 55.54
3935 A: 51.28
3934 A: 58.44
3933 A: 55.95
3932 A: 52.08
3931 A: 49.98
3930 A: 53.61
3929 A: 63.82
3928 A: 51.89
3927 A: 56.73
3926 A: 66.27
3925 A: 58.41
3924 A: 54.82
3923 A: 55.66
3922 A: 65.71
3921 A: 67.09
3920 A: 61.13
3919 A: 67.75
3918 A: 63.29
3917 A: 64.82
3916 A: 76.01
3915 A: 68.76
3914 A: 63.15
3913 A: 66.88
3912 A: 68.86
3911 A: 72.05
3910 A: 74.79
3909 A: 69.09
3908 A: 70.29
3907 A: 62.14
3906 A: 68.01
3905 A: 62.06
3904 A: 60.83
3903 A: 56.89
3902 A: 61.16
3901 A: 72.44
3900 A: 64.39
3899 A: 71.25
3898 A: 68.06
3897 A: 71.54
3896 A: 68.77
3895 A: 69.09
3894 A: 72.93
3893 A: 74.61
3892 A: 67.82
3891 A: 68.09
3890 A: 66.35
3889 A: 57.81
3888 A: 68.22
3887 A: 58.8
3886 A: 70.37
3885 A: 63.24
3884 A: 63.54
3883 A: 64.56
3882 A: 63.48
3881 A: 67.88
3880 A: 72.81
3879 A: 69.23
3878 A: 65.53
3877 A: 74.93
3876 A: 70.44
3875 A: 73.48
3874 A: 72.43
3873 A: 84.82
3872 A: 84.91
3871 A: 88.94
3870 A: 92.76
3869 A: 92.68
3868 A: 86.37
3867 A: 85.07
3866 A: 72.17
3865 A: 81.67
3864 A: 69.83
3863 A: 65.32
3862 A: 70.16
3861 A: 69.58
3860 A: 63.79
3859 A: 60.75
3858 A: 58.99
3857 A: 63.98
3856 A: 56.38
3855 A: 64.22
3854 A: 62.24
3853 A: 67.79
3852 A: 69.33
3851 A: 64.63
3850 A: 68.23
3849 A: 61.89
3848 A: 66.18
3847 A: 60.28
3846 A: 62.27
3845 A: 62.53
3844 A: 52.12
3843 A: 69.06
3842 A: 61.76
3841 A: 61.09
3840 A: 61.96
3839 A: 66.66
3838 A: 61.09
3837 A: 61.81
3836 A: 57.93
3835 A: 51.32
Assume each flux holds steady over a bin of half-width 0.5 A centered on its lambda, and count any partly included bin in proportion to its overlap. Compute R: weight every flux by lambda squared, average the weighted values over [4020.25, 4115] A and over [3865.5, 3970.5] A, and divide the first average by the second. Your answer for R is 1.17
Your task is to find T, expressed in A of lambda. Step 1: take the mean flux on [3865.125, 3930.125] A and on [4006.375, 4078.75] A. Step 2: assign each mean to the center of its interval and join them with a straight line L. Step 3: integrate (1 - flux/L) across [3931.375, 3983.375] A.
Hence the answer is 5.5 A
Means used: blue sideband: 68.7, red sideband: 71.3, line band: 62.4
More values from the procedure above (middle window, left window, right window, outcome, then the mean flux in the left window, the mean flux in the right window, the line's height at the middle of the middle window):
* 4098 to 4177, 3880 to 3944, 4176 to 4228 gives -4.8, 63.7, 68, 67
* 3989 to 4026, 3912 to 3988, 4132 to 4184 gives -4.1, 62.9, 70.9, 65.1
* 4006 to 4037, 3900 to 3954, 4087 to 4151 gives -1.9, 62.7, 71.3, 67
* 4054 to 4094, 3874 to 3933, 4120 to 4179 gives -1.6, 65.4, 70.9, 69.2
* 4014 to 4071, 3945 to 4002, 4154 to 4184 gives -2.8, 66.4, 70.9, 68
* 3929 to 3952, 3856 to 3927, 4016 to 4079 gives 3.1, 68.8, 71.4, 69.6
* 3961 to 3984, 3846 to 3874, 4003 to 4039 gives 2.8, 71.4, 71.3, 71.4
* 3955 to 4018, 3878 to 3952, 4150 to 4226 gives -2.4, 64.1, 69.2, 65.4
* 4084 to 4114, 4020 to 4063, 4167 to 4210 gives -1.0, 70.6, 68.1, 69.6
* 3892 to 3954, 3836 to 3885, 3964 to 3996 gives 3.6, 68.8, 66.5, 67.6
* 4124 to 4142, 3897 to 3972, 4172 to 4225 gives -1.1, 62.9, 68.3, 66.9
